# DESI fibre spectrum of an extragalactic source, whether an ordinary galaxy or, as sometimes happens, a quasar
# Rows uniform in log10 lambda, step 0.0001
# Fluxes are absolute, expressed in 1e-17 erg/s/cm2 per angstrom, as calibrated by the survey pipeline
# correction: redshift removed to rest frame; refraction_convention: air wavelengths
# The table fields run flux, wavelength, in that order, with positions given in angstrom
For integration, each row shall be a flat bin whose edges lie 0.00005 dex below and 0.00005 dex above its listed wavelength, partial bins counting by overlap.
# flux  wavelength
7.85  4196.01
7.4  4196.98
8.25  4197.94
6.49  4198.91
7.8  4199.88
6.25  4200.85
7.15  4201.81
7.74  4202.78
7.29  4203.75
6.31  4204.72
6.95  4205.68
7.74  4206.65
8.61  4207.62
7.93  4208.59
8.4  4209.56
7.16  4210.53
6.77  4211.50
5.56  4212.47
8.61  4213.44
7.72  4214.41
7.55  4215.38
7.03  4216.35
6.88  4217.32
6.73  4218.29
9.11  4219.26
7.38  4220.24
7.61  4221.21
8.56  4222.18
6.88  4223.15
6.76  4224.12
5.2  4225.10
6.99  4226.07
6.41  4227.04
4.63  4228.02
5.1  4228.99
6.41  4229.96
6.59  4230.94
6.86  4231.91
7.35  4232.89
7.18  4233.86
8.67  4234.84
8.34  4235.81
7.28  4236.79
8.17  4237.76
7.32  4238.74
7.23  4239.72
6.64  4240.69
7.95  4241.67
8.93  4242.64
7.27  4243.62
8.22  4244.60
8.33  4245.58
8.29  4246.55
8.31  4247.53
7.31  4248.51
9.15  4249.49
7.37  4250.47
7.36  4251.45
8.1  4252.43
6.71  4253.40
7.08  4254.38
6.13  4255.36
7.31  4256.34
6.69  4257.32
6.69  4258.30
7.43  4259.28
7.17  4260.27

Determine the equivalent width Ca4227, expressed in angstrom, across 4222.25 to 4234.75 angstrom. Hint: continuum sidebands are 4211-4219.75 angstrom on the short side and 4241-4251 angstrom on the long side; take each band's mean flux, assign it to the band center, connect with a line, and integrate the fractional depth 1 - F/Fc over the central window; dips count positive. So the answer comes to 1.9 angstrom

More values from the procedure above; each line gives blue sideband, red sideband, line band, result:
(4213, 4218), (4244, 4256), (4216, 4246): 1.5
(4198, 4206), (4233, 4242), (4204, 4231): 0.9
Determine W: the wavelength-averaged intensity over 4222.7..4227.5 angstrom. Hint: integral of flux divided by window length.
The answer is 6.45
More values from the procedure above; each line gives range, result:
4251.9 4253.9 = 7.43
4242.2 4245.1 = 8.1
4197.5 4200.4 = 7.46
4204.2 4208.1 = 7.41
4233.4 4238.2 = 7.93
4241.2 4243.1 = 8.47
